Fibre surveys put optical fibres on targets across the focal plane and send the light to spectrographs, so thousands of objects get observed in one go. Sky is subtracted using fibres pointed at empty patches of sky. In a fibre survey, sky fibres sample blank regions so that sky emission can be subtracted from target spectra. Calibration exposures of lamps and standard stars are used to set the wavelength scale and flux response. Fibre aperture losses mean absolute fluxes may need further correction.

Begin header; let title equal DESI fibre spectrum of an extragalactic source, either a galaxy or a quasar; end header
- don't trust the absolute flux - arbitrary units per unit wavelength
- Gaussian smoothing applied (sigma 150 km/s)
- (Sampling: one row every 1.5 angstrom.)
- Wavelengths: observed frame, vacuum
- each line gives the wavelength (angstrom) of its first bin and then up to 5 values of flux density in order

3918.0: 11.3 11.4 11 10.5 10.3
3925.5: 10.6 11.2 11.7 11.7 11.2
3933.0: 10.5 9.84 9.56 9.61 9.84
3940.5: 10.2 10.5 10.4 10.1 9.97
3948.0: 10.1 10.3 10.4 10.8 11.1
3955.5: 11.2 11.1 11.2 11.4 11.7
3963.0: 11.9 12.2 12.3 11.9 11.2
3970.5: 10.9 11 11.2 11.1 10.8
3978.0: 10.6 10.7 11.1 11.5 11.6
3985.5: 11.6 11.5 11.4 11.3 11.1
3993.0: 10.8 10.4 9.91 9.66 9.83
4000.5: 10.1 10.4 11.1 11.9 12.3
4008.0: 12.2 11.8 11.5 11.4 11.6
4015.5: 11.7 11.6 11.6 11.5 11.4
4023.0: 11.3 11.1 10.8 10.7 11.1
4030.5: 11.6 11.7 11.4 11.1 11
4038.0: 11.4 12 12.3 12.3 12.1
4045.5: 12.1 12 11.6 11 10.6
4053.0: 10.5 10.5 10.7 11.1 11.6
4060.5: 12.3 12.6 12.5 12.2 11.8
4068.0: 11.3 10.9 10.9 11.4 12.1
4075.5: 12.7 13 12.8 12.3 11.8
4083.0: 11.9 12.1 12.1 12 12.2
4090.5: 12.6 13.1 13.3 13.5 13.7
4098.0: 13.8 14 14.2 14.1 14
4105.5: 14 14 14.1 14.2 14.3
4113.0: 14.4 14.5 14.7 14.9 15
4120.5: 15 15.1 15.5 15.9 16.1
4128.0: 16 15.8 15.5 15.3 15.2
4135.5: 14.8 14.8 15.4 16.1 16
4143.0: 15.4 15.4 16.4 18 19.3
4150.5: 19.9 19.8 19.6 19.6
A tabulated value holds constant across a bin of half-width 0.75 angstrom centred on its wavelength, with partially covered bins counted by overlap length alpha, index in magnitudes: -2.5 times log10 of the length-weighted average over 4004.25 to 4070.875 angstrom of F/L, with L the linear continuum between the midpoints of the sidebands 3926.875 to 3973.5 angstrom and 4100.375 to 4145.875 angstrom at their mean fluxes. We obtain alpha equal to 0.13 mag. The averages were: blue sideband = 10.9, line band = 11.5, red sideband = 15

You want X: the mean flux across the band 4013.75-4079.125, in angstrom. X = 11.6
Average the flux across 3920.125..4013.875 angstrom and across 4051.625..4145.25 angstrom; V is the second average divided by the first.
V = 1.23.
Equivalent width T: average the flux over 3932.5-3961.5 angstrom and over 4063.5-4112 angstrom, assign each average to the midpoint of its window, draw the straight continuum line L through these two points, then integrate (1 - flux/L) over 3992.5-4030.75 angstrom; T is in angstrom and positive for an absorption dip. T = 1.4 angstrom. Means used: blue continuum 10.5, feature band 11.1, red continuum 12.8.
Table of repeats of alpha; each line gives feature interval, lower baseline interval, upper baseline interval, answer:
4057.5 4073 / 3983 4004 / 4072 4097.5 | 0.039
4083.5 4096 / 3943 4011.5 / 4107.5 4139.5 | 0.124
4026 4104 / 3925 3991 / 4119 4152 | 0.169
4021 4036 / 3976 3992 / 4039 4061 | 0.018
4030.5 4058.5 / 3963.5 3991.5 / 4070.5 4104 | 0.071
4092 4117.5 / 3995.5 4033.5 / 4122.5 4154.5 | 0.076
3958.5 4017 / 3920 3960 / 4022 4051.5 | -0.020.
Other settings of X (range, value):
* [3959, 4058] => 11.3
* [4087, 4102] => 13.3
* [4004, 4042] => 11.5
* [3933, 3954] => 10.2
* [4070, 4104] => 12.7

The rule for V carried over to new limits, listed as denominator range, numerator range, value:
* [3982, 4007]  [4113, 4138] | 1.39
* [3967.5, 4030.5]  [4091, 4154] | 1.37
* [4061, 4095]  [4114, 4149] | 1.28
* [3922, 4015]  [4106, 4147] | 1.39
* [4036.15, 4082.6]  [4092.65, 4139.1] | 1.25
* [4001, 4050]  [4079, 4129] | 1.20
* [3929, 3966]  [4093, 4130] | 1.36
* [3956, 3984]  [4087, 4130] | 1.26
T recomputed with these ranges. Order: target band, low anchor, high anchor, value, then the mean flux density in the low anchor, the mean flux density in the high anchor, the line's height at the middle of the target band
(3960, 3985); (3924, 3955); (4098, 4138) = -0.2 angstrom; 10.5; 14.8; 11.3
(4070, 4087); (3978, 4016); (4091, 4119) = 1.6 angstrom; 11.1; 14.1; 13.3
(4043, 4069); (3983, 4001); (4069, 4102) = 1.0 angstrom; 10.8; 12.6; 12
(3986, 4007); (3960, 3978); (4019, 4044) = 1.1 angstrom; 11.4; 11.4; 11.4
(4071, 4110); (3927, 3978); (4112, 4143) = 3.8 angstrom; 10.9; 15.3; 14.4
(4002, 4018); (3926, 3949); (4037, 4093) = -0.6 angstrom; 10.4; 11.9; 11.2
